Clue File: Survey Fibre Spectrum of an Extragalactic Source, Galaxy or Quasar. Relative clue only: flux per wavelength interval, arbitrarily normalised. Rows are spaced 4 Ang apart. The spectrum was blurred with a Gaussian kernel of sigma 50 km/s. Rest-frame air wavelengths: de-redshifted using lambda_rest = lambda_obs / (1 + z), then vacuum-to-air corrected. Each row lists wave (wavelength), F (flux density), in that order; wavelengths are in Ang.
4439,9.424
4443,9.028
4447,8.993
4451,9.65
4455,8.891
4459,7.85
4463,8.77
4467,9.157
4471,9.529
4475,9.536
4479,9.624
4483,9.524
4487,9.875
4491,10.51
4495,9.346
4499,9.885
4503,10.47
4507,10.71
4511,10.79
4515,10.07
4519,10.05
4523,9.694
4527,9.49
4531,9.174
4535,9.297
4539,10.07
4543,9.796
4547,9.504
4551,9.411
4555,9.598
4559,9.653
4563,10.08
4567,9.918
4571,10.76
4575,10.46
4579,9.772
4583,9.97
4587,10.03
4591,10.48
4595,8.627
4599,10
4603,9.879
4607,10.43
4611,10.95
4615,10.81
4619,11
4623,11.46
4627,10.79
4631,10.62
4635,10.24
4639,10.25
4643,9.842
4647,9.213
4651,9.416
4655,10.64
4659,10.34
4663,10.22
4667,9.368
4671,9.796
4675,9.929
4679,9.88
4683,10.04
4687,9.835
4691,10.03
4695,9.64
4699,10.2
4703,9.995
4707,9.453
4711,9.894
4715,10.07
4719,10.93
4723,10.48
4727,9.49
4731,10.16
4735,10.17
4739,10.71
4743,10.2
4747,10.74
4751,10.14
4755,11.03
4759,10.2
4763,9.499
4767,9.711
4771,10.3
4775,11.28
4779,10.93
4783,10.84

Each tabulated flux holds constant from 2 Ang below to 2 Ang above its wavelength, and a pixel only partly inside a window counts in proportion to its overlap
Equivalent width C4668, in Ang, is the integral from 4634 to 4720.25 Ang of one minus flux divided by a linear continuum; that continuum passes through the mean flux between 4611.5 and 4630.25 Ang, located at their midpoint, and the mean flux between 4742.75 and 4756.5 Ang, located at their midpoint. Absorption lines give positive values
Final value 6.7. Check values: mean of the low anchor 11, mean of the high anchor 10.6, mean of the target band 9.95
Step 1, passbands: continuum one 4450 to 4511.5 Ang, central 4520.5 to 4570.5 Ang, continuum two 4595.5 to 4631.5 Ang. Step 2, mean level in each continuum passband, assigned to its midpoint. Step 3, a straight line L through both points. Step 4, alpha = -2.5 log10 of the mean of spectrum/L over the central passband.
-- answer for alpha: 0.04 mag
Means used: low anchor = 9.6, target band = 9.68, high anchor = 10.6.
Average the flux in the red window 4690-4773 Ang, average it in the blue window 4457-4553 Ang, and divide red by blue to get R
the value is 1.05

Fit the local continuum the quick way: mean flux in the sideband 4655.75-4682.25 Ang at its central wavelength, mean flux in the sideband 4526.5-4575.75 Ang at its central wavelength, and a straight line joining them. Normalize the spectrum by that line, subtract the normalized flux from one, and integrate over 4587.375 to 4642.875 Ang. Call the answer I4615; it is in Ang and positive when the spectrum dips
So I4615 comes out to -2.9 Ang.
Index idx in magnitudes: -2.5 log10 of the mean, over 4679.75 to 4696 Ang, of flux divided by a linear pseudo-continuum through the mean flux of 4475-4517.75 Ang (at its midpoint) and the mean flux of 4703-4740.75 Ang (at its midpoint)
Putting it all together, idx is 0.024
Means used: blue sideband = 10.1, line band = 9.9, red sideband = 10.1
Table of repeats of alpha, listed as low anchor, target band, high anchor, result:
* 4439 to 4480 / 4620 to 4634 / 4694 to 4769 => -0.122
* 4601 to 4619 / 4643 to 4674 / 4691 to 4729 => 0.048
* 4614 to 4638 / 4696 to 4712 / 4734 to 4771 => 0.064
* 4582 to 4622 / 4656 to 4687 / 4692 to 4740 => 0.021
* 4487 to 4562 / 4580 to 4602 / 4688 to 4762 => 0.016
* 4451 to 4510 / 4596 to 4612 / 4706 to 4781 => -0.028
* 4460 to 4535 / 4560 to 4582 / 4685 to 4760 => -0.030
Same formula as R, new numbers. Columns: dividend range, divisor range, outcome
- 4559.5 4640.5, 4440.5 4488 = 1.12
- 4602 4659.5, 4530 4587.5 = 1.06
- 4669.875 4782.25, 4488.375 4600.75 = 1.03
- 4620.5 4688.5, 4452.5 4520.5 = 1.05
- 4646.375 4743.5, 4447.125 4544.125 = 1.04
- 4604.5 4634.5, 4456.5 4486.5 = 1.18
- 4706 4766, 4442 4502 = 1.09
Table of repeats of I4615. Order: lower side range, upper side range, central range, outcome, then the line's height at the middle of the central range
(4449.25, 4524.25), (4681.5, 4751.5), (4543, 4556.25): 0.35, 9.8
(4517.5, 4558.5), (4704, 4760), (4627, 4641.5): -0.70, 9.93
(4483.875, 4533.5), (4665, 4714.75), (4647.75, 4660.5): -0.21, 9.87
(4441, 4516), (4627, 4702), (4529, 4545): 0.21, 9.71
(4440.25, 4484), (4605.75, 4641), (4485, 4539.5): -1.86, 9.63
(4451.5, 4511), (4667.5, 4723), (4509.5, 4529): -0.68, 9.66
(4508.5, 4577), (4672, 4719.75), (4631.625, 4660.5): -0.23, 9.93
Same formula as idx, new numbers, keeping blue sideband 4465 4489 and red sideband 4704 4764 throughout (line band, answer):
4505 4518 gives -0.092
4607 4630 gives -0.106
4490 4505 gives -0.047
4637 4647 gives 0.011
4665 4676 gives 0.041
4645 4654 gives 0.060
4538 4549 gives -0.005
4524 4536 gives 0.037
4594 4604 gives 0.035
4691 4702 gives 0.019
